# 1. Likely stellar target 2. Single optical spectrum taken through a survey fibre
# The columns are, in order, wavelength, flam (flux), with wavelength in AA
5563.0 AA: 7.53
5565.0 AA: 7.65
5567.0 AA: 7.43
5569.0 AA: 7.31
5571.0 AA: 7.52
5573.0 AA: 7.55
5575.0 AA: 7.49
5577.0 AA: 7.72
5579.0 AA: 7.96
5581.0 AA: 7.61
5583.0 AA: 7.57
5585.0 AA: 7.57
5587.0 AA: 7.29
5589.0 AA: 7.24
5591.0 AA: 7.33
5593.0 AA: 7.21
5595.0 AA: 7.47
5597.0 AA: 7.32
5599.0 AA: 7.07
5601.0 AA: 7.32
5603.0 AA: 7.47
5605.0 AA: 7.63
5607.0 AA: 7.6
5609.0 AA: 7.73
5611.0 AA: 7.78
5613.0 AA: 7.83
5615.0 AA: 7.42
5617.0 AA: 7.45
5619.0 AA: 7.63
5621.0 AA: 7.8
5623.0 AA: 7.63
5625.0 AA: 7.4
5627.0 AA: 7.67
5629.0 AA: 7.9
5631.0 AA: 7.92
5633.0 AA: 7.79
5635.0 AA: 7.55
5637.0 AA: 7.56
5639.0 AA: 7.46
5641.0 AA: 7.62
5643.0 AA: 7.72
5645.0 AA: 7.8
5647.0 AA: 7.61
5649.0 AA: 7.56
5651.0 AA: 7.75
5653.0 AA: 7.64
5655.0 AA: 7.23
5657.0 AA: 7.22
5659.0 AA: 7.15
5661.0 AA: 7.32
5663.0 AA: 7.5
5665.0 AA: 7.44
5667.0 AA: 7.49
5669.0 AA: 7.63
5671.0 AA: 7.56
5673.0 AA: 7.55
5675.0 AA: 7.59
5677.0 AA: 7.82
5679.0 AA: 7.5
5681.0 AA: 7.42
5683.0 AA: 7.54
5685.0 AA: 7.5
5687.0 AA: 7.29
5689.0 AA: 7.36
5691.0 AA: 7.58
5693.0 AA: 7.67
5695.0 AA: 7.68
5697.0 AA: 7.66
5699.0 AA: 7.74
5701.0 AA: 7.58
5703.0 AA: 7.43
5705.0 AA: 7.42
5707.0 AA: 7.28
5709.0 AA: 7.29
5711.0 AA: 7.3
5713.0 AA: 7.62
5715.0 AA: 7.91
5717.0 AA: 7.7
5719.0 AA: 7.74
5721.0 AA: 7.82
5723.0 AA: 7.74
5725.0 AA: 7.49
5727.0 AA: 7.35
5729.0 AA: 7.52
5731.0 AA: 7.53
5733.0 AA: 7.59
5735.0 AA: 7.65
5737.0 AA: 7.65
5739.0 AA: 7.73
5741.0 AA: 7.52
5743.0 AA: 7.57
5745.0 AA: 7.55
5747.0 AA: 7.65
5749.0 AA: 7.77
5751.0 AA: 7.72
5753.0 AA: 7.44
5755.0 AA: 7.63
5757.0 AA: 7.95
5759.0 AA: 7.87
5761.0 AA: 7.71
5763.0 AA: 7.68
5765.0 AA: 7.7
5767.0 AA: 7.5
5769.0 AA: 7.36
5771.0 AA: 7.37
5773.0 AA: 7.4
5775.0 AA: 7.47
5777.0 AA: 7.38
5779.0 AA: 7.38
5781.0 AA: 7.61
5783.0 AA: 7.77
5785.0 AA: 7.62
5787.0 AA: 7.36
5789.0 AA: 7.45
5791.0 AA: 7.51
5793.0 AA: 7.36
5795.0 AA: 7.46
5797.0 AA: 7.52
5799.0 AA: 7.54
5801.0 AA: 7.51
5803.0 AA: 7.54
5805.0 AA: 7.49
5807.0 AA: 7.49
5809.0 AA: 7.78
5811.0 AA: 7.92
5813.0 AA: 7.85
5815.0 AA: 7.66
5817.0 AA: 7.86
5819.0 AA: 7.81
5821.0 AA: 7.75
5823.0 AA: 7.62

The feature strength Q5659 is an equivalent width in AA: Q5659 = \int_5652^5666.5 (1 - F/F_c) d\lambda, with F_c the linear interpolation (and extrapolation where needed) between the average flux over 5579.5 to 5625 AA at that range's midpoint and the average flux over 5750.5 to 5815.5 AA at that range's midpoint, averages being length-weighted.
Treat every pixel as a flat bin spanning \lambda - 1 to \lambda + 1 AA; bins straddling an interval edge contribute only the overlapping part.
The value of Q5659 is 0.31 AA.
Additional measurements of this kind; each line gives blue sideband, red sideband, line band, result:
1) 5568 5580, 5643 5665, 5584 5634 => 0.0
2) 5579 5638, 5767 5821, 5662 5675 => 0.0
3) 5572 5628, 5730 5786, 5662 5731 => 0.2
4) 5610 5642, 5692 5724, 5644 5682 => 0.6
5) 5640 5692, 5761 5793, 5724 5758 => -0.4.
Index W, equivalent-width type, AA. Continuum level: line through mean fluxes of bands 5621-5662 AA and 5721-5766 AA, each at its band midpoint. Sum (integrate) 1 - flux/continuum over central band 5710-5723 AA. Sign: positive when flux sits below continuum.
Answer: -0.1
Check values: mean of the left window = 7.58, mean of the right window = 7.64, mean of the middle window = 7.69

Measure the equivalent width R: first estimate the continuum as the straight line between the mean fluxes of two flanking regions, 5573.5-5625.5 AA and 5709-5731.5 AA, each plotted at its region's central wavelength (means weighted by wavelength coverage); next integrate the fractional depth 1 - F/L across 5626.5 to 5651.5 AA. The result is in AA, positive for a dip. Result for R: -0.5 AA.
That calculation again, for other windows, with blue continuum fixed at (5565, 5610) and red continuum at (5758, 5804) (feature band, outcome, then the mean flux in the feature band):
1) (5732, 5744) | -0.2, 7.62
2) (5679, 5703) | -0.1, 7.54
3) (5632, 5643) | -0.2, 7.61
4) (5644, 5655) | -0.2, 7.63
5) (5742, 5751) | -0.2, 7.64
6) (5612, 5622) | -0.2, 7.63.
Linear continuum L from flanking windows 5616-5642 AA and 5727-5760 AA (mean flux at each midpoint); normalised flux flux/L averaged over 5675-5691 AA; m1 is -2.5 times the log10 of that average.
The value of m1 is 0.02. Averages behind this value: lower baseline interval 7.64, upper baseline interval 7.64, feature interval 7.5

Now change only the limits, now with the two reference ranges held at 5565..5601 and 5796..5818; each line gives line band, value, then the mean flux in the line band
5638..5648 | -0.02 mag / 7.64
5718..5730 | 0.00 mag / 7.61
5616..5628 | -0.02 mag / 7.6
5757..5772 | 0.00 mag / 7.62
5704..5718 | 0.01 mag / 7.5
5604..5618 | -0.02 mag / 7.63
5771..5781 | 0.03 mag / 7.42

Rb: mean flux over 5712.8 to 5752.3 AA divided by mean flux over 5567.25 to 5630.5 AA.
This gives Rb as 1.01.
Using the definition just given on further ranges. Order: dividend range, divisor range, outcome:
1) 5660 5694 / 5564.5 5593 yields 1.00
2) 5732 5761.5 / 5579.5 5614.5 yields 1.02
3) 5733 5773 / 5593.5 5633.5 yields 1.01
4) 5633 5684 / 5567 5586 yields 0.99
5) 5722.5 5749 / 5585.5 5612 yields 1.02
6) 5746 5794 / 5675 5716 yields 1.01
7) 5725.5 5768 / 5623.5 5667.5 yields 1.01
